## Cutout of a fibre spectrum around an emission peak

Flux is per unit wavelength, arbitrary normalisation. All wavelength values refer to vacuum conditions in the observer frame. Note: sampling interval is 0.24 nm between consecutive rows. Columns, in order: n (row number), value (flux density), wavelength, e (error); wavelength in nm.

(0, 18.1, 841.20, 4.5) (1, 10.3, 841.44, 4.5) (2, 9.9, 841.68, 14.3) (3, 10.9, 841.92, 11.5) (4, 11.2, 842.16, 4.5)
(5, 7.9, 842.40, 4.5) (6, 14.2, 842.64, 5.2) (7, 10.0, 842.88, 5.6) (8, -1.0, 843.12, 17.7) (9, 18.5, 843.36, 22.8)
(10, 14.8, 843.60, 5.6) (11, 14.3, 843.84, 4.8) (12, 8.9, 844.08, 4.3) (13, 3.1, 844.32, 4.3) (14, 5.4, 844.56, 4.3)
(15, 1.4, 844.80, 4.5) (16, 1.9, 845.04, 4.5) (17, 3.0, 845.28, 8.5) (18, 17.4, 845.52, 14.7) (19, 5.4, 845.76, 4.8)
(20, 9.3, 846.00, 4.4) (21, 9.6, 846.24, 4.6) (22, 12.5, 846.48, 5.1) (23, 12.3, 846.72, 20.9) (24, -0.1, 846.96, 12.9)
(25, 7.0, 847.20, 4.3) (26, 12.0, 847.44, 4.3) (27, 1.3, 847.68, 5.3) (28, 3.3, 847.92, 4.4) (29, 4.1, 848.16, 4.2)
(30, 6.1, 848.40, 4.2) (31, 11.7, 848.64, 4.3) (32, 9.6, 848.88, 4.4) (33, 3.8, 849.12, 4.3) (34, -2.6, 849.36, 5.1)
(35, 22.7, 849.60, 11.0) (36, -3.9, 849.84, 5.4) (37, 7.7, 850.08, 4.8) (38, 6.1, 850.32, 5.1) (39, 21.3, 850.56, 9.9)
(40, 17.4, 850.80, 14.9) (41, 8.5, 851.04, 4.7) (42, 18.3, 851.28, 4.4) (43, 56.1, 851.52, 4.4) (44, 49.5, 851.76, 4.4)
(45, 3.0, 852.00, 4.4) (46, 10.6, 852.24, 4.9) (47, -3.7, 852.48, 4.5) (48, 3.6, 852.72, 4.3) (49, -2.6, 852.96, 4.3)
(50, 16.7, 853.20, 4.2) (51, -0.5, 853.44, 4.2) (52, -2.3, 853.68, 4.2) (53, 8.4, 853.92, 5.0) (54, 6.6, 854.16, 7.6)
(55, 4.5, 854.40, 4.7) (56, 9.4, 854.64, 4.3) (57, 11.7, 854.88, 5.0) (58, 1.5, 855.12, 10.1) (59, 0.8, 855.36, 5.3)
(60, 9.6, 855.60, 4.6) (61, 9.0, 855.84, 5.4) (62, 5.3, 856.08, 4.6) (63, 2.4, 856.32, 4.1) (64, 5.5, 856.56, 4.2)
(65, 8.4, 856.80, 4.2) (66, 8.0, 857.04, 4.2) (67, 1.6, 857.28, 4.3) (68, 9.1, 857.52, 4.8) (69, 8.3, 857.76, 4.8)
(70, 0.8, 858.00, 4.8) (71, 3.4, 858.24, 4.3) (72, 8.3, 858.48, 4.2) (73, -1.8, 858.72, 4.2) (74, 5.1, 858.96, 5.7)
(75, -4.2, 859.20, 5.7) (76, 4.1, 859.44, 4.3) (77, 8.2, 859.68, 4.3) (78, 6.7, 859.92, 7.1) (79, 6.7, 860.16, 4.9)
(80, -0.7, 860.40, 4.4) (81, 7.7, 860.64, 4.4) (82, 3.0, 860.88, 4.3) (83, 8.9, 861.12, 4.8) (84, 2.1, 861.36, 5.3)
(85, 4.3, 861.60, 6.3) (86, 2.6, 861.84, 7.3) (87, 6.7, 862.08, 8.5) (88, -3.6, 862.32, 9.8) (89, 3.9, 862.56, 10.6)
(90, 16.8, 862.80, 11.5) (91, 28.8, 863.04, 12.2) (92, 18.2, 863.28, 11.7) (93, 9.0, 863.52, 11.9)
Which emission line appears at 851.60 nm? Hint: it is H-beta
